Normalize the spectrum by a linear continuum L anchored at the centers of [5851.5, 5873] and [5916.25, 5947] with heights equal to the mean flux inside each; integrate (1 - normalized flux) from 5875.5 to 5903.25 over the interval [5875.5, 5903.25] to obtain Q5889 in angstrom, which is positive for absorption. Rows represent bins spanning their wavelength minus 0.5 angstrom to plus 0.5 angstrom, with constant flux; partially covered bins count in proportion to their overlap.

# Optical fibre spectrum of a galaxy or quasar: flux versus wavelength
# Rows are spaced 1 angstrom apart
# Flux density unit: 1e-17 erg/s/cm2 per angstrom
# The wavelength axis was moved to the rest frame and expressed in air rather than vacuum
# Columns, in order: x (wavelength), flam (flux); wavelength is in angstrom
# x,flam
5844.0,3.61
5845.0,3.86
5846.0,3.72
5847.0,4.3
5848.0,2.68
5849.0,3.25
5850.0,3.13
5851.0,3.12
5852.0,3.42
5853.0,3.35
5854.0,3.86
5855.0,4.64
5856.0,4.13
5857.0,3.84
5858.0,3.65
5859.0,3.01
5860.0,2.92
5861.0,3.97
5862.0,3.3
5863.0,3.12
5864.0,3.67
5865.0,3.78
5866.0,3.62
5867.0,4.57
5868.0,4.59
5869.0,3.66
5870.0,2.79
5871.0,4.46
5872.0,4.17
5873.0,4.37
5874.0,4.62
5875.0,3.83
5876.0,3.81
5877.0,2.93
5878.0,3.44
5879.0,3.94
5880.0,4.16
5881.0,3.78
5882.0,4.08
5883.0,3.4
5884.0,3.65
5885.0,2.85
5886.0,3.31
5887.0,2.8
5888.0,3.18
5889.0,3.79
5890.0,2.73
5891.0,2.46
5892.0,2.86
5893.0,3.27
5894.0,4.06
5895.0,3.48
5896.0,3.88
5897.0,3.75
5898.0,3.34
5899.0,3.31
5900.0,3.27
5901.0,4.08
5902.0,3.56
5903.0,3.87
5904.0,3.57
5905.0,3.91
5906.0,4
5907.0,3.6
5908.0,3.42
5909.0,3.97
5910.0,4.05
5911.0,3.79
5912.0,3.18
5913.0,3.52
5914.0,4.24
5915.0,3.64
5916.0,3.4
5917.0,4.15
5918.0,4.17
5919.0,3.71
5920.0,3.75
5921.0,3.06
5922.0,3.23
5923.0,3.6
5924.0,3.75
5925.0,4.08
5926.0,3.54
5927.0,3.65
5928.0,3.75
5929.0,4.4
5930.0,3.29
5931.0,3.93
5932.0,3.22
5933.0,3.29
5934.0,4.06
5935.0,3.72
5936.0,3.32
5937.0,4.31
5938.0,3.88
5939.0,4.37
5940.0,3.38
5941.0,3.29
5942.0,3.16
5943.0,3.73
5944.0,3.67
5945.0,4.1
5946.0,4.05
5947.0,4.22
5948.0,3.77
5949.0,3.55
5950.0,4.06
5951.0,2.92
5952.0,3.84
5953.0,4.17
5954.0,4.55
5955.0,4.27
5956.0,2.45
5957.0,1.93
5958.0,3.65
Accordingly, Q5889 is 2.08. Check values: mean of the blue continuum 3.75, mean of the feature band 3.46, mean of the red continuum 3.73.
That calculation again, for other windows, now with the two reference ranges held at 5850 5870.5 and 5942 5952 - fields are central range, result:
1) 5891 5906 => 0.5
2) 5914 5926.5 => 0.1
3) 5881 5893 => 1.5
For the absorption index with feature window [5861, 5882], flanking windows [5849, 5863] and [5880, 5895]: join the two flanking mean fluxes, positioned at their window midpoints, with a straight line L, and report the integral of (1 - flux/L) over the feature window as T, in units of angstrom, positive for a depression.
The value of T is -2.5 angstrom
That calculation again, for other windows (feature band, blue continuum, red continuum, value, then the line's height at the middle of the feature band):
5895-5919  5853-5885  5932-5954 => 0.3 angstrom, 3.77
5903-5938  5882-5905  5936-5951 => -1.1 angstrom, 3.61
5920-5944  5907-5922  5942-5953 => 0.6 angstrom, 3.74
